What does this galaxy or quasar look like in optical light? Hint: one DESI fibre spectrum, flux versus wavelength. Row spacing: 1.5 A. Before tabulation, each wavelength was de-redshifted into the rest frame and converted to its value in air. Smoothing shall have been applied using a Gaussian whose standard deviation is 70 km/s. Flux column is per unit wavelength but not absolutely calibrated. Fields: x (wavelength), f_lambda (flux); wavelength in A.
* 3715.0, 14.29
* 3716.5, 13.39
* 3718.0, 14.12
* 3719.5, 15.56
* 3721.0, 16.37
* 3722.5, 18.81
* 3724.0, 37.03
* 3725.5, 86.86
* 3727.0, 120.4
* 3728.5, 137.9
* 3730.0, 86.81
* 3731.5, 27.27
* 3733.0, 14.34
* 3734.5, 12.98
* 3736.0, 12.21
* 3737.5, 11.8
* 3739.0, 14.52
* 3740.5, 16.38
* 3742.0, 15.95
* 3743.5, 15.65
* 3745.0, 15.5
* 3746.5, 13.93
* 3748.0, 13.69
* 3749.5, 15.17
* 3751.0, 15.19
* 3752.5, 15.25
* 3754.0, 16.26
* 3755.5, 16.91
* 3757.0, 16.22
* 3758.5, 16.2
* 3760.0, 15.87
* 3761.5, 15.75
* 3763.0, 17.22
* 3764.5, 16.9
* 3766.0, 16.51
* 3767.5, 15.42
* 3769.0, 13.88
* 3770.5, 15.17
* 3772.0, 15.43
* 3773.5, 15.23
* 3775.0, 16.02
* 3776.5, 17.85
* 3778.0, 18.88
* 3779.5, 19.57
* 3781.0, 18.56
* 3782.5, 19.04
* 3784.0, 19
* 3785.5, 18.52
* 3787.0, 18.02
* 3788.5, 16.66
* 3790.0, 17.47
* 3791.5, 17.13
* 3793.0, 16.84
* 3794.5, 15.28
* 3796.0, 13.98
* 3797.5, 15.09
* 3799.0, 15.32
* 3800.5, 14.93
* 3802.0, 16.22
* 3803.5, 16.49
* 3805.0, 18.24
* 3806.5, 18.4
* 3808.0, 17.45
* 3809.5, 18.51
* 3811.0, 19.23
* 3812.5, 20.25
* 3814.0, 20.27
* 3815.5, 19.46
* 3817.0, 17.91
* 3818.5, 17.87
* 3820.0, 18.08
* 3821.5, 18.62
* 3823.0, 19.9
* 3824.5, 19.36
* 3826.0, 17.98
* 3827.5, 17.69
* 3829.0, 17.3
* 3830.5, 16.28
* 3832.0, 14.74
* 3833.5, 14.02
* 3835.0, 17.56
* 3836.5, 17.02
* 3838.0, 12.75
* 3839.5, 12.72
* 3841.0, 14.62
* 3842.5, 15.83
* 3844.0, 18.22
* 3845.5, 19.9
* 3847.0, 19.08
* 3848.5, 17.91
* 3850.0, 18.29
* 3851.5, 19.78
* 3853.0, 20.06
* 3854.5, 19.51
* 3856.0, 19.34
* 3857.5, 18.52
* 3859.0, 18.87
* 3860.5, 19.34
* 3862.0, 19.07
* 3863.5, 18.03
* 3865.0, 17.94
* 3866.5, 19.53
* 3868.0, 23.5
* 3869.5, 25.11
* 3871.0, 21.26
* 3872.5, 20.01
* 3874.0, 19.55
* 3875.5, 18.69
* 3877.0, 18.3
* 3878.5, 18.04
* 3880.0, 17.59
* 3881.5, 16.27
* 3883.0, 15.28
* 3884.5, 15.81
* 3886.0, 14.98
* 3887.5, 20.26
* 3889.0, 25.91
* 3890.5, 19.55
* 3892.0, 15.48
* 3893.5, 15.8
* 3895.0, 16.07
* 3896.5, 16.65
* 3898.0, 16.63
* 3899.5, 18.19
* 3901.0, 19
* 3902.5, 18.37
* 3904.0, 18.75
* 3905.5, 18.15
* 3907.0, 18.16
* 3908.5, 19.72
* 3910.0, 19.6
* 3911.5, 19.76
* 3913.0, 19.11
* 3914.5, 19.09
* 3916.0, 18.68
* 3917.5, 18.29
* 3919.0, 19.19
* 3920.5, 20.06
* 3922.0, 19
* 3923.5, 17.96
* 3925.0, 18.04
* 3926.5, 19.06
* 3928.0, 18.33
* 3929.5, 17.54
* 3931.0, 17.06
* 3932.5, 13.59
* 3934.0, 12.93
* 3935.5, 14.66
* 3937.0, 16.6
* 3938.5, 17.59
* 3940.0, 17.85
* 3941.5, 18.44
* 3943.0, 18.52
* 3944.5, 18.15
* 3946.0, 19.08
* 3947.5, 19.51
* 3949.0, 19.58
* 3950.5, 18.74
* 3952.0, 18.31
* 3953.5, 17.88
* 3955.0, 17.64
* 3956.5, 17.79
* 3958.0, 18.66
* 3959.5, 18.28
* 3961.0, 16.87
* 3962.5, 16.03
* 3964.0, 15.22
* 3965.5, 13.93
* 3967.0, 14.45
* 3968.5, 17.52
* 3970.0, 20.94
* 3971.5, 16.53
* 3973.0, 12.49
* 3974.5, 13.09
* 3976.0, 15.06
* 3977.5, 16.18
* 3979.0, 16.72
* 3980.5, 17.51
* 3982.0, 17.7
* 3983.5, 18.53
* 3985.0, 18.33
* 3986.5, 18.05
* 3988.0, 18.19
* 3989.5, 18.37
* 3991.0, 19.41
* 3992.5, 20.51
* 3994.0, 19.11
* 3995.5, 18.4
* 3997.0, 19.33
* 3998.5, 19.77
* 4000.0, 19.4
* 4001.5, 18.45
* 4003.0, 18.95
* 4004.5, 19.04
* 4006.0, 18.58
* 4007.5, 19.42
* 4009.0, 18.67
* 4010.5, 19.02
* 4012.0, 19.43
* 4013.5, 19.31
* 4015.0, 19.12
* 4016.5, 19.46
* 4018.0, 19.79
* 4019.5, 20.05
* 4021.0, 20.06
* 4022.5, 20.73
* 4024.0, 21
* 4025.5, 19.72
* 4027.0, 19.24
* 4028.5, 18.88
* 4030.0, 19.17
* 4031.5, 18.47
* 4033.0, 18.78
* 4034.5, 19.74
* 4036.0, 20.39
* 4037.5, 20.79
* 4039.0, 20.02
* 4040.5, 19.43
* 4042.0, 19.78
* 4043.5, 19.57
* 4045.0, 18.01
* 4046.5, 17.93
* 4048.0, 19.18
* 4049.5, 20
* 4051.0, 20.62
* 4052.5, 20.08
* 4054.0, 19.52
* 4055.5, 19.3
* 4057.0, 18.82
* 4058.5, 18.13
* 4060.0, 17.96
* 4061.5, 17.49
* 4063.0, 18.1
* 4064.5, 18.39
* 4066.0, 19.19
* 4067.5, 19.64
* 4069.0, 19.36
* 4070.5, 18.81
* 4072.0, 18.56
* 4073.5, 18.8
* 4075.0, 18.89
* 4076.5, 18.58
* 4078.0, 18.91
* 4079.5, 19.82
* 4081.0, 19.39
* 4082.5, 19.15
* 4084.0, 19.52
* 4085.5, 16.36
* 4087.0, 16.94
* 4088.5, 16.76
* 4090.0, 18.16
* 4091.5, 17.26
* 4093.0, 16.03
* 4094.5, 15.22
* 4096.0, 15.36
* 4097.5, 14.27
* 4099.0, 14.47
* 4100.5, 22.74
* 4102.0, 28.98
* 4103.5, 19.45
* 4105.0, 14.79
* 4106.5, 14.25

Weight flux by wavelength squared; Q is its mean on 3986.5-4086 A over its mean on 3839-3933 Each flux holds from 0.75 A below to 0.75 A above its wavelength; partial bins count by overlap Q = 1.12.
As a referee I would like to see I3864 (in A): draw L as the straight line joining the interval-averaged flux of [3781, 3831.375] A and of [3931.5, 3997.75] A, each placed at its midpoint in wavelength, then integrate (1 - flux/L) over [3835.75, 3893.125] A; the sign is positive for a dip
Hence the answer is -3.0 A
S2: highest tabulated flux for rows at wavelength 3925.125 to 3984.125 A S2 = 20.94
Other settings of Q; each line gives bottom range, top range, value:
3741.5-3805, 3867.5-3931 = 1.22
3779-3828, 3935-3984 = 1.04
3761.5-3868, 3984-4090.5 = 1.22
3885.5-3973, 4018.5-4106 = 1.13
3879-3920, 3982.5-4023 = 1.11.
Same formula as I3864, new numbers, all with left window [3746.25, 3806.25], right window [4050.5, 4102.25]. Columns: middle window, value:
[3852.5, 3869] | -2.4 A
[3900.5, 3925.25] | -2.2 A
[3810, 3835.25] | -2.0 A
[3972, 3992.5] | 0.9 A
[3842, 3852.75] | -1.1 A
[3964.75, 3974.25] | 1.0 A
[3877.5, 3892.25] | -0.7 A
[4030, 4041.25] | -0.9 A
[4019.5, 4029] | -1.0 A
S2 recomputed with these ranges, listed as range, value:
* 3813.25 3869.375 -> 23.5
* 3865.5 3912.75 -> 25.91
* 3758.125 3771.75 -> 17.22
